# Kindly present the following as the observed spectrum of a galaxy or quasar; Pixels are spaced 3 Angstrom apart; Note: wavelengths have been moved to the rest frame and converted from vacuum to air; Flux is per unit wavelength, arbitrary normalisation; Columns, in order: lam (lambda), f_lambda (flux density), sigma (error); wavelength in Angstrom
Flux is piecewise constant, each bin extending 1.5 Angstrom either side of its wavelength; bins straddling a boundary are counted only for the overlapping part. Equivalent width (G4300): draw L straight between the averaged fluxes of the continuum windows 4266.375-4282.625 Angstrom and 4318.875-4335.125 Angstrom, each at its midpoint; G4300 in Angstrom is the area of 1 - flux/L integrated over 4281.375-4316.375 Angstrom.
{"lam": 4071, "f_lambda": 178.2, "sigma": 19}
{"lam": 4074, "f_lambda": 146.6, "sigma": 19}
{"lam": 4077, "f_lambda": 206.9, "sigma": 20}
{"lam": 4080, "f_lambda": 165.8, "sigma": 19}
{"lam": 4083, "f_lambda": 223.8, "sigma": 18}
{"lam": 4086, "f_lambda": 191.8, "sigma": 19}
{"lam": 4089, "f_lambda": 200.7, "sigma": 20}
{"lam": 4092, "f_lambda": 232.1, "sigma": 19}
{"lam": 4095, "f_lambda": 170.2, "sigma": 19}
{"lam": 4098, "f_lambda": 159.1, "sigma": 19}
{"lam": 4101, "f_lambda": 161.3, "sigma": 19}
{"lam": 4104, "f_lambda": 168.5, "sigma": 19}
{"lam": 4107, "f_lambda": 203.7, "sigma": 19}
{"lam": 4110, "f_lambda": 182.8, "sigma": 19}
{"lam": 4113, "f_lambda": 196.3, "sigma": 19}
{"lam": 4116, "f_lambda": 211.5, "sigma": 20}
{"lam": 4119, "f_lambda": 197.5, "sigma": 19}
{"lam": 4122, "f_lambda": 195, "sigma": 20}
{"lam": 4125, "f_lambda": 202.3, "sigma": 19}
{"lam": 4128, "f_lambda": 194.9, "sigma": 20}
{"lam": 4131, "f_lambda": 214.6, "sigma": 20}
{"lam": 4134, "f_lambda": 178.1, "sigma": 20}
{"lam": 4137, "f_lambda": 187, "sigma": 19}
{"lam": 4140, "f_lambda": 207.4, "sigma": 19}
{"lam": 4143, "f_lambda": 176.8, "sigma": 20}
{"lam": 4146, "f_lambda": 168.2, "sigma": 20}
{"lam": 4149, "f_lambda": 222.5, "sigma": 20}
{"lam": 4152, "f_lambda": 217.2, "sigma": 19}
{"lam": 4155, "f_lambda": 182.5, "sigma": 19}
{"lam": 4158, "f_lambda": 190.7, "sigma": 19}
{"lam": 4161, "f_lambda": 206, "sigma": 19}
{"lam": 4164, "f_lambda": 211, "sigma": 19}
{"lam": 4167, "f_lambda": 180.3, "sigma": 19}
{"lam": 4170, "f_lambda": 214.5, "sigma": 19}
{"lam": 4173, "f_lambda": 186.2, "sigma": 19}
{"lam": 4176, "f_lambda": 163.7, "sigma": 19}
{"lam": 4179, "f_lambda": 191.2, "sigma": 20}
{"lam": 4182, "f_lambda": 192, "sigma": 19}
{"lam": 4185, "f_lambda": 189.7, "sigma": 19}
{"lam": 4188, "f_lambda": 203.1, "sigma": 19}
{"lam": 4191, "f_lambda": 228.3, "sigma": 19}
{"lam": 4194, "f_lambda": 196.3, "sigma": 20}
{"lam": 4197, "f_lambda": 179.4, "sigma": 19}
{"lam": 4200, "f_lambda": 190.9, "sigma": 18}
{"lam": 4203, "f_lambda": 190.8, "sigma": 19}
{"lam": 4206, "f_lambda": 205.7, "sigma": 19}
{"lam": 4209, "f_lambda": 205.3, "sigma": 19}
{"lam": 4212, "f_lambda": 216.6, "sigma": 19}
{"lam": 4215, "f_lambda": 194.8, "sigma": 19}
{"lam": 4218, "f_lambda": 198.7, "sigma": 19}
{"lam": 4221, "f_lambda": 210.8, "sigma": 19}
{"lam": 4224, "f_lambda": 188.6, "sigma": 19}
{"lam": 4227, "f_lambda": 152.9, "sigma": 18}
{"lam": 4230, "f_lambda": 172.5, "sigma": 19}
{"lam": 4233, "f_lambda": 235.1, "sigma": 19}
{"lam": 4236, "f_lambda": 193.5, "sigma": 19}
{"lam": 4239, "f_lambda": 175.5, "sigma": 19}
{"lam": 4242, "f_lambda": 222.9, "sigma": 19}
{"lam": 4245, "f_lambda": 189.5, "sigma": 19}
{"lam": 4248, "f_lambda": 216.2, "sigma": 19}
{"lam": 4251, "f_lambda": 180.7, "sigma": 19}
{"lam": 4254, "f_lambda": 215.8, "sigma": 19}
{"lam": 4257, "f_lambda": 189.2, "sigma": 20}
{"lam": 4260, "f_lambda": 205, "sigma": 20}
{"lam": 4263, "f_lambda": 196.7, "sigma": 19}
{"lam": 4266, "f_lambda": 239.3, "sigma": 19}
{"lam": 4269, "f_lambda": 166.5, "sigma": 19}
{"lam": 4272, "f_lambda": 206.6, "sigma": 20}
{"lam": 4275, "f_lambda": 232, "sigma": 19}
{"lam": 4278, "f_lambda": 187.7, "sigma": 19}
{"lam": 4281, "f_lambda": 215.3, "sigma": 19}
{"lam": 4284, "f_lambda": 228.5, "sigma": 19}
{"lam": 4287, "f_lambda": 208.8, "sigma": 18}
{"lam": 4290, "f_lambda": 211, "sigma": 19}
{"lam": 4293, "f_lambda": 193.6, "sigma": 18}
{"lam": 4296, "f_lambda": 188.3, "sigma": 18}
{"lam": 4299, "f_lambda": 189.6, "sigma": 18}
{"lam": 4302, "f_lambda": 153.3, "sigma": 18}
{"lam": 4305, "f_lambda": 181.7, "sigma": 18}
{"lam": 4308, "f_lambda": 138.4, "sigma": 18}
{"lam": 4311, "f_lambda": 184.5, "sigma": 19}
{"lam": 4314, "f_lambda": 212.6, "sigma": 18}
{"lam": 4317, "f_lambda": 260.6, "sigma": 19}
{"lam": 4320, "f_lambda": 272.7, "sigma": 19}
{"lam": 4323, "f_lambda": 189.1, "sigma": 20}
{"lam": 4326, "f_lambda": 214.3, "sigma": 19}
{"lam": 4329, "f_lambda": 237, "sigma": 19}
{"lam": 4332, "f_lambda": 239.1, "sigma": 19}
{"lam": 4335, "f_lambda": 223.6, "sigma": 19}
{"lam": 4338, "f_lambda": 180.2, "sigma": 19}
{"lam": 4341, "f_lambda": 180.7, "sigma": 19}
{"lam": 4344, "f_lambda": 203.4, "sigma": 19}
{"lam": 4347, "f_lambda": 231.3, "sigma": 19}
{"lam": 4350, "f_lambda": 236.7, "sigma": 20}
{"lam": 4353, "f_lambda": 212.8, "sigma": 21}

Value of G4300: 3.70 Angstrom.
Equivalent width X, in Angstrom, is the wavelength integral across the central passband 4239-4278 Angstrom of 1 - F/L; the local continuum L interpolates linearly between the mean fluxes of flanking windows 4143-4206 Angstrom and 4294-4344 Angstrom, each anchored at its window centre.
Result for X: -0.72 Angstrom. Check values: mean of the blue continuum 195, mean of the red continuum 203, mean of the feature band 203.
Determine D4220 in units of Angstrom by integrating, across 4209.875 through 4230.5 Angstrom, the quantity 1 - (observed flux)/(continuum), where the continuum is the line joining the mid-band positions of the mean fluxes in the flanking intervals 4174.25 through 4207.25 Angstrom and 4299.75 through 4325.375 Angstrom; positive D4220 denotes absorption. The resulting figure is 0.3 Angstrom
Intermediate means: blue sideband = 194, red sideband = 199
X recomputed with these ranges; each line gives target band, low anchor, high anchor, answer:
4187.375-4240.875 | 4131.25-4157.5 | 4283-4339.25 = 0.5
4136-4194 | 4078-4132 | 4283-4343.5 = 0.1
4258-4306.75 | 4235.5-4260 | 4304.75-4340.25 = 1.1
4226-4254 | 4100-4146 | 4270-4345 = 0.7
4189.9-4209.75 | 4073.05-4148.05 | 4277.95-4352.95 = -0.1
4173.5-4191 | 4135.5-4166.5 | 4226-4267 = 0.5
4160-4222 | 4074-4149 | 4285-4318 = -1.9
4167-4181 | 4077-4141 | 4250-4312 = 0.4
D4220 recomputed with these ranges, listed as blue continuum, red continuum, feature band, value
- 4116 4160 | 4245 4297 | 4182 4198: 0.00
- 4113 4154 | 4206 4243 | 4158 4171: -0.23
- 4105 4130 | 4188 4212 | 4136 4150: 0.51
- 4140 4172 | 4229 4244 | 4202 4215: -0.30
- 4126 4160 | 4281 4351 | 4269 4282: -0.07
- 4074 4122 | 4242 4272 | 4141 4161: -0.04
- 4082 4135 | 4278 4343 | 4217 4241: 1.03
